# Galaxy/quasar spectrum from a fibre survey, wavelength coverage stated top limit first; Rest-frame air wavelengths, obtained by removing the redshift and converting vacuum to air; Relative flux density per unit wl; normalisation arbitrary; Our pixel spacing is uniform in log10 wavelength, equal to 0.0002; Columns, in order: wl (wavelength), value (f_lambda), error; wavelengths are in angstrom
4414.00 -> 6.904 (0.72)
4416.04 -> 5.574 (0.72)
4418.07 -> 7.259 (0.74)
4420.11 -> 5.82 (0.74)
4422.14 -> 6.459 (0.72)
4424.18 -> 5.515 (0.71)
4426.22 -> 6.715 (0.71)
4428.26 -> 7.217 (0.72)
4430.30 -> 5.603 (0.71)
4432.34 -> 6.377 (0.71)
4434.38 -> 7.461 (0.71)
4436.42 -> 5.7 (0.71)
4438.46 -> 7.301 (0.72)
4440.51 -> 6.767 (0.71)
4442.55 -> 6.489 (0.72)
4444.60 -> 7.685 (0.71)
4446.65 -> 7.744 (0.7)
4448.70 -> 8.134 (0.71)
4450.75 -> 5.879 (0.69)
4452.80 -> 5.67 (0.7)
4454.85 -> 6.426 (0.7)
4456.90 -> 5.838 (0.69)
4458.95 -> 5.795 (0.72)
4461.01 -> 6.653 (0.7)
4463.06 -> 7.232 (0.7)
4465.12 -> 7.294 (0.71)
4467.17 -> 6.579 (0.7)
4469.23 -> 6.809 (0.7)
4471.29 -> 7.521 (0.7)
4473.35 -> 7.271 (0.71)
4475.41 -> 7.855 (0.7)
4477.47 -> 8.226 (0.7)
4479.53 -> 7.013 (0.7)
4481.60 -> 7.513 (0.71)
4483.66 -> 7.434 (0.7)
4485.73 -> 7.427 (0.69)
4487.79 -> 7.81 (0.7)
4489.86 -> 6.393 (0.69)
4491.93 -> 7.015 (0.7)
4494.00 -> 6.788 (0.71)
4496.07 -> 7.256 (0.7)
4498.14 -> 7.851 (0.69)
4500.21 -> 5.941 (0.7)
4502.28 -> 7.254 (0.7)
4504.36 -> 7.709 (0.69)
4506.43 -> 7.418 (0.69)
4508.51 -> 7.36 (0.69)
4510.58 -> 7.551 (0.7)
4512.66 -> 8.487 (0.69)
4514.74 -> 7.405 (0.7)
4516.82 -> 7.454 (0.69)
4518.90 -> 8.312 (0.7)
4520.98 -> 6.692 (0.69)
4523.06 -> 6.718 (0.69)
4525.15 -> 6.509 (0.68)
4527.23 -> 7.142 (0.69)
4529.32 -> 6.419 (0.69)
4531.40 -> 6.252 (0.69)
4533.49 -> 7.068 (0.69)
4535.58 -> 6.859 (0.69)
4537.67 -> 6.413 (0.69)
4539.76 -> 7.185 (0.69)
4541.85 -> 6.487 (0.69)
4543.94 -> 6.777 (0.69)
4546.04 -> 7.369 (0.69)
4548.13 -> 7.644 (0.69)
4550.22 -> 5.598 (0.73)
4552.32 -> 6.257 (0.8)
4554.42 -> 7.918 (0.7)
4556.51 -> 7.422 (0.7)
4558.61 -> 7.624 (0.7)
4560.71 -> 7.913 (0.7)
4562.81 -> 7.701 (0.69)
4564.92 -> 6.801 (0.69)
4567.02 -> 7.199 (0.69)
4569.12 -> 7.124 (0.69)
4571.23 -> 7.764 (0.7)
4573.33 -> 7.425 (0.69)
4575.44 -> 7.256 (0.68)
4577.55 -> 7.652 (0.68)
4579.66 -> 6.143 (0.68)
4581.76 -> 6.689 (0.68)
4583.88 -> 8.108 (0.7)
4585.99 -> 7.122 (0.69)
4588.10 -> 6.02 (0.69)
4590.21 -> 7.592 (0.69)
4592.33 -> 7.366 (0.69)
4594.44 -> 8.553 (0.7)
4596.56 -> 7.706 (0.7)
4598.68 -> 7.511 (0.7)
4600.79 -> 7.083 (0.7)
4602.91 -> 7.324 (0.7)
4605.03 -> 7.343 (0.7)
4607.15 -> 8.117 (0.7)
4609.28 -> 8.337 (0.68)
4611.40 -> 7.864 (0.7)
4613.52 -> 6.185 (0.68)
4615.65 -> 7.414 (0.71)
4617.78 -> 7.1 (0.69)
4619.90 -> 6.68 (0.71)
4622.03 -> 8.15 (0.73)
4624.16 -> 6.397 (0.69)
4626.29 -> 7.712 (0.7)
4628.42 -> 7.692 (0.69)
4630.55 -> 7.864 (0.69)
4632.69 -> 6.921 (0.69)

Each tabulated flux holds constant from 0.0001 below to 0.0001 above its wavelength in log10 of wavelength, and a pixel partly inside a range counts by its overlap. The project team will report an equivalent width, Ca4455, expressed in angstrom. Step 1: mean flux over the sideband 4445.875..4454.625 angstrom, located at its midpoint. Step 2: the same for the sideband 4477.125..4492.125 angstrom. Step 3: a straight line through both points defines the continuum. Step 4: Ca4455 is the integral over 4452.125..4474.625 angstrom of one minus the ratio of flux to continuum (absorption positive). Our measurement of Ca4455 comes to 1.06 angstrom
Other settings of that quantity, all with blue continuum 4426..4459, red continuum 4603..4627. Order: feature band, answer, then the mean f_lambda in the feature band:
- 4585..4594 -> 0.18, 7.13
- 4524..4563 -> 0.68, 6.96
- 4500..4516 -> -1.23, 7.47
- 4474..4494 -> -1.59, 7.37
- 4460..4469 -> -0.24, 6.93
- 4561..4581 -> -0.14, 7.25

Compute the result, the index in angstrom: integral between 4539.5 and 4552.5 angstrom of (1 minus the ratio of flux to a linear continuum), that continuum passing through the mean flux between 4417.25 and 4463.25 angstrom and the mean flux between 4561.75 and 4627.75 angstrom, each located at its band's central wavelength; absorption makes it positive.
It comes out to 0.6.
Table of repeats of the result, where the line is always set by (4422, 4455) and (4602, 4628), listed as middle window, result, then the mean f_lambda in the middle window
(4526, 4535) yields 0.4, 6.72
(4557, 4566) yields -0.4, 7.5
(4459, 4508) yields -2.5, 7.2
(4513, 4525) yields -0.6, 7.32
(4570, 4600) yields -0.3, 7.35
